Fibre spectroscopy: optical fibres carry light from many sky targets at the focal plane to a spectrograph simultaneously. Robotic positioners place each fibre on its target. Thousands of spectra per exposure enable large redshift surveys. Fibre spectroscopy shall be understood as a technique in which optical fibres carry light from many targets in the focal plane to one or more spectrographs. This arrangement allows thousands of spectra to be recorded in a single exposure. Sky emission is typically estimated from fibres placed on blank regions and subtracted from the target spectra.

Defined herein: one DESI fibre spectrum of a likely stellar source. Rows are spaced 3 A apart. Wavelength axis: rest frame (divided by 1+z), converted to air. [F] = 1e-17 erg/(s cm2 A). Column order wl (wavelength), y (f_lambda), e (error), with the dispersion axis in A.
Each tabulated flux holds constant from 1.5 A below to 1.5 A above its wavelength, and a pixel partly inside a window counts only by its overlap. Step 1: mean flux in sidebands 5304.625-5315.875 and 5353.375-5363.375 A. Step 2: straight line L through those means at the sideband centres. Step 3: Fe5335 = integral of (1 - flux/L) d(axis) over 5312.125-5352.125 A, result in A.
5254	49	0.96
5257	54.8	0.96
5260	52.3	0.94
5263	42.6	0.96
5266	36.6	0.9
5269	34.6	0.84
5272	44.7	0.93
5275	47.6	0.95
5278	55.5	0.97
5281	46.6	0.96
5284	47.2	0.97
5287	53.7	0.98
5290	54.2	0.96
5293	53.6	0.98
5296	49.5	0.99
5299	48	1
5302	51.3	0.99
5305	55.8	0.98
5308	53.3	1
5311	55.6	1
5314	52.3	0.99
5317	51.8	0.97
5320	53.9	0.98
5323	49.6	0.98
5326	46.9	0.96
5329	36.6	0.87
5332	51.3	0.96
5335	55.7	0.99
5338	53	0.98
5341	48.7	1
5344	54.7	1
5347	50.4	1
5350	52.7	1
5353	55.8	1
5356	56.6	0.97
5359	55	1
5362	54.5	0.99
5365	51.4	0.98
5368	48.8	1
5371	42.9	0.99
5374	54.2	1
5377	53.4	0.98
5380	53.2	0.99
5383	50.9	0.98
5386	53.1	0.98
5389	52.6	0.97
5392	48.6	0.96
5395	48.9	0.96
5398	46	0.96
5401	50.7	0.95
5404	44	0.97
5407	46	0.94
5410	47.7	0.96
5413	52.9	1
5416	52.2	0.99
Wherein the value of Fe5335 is 2.89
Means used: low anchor 54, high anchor 55.4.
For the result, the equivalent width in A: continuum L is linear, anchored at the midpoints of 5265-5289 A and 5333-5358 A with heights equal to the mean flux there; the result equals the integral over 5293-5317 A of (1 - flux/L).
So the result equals -1.5 A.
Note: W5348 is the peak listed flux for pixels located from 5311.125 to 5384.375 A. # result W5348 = 56.6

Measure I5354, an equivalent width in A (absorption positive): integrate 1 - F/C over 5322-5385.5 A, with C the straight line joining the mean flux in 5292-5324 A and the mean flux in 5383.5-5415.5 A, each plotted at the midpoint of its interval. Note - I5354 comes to -0.7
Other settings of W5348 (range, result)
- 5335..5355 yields 55.8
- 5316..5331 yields 53.9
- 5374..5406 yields 54.2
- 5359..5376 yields 55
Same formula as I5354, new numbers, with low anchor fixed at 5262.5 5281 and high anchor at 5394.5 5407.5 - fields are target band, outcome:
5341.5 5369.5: -4.4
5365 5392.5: -2.6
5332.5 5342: -1.5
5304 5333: -3.6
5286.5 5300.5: -2.3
